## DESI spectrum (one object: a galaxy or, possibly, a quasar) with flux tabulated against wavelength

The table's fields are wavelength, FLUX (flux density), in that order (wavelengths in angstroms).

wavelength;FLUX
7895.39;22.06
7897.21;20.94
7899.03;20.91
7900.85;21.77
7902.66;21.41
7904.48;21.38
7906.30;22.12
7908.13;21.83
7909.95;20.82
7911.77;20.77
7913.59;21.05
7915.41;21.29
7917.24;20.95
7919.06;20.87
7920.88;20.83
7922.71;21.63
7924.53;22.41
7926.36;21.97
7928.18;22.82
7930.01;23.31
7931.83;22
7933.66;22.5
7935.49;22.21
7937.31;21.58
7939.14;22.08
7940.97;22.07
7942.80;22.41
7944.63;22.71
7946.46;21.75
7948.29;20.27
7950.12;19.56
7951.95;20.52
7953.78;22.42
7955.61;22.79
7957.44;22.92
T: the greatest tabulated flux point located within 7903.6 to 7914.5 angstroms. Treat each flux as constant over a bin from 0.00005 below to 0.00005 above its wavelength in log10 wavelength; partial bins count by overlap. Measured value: 22.12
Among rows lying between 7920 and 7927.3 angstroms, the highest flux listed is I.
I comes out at 22.41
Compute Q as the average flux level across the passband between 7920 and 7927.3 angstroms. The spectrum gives 21.7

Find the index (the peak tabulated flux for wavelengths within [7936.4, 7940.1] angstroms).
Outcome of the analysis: 22.08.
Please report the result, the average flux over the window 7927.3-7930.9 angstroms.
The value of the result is 23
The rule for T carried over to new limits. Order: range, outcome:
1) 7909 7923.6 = 21.63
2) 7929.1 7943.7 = 23.31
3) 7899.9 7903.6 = 21.77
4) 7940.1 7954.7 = 22.71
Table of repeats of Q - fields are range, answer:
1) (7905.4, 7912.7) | 21.4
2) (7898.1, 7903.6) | 21.4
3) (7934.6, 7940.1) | 22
